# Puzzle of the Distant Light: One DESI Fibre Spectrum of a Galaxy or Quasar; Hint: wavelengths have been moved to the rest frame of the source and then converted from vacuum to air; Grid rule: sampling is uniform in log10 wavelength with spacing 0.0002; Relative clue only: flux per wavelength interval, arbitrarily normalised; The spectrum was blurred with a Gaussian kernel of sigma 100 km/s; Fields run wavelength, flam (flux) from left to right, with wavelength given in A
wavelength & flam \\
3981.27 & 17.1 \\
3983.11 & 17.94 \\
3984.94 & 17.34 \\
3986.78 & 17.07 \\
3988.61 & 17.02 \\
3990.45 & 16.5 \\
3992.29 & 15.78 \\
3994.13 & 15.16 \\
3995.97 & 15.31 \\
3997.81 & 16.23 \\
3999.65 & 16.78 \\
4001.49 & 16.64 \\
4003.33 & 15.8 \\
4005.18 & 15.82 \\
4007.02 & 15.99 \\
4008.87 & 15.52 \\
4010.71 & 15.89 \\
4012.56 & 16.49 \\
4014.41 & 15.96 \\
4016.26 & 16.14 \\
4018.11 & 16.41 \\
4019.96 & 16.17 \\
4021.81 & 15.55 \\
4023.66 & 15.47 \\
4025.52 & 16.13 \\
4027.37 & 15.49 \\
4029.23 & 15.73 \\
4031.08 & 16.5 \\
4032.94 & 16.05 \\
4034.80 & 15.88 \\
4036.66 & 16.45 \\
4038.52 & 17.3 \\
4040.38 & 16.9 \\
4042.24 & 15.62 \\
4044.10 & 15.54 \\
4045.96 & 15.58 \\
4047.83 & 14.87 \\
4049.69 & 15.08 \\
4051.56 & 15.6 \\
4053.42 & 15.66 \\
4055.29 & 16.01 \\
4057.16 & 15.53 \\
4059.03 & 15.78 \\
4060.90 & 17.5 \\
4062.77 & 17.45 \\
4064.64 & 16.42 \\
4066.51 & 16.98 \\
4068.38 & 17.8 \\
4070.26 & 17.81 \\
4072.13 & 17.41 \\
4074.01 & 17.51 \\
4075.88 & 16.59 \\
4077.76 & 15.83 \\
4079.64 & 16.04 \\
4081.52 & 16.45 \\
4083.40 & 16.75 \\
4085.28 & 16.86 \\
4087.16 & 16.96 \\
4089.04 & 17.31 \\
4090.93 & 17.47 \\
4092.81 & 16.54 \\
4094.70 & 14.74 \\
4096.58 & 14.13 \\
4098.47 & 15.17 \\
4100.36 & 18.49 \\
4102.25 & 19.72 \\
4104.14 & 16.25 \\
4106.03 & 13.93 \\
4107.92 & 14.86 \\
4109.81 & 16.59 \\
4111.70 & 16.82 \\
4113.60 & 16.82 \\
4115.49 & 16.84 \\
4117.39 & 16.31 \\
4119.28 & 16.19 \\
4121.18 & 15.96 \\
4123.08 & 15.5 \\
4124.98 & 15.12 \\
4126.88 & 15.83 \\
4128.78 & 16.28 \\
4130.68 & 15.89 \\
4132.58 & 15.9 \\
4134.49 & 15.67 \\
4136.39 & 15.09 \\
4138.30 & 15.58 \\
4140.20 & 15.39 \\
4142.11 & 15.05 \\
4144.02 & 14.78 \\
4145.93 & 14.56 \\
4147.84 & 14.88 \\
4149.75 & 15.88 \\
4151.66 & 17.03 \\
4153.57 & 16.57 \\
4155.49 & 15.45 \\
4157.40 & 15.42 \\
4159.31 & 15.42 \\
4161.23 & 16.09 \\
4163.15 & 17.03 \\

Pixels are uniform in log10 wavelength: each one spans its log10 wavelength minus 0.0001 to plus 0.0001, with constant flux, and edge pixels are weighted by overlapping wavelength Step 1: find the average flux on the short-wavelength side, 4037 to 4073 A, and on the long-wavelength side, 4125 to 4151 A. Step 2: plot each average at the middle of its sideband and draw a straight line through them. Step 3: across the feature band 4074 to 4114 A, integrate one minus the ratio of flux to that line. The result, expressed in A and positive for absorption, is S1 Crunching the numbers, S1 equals -1.21 A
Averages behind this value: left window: 16.4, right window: 15.5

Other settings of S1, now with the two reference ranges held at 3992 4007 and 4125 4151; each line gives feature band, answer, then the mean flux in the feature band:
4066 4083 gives -1.3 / 16.9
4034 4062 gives -0.3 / 16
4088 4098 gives -0.2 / 16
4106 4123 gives -0.6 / 16.1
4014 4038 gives -0.2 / 16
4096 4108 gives -0.5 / 16.2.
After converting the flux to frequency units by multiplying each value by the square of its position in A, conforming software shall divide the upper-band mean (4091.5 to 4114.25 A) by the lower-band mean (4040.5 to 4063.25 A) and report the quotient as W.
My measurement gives 1.05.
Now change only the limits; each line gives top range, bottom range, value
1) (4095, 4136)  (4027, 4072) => 1.02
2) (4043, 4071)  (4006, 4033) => 1.04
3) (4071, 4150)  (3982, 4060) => 1.05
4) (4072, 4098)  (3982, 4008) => 1.05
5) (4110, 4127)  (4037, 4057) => 1.06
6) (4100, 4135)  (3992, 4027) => 1.07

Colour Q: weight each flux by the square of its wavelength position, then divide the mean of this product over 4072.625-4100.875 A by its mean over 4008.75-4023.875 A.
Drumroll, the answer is 1.06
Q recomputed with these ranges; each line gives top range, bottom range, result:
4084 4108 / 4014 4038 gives 1.06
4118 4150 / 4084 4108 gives 0.96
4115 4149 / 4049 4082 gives 0.97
